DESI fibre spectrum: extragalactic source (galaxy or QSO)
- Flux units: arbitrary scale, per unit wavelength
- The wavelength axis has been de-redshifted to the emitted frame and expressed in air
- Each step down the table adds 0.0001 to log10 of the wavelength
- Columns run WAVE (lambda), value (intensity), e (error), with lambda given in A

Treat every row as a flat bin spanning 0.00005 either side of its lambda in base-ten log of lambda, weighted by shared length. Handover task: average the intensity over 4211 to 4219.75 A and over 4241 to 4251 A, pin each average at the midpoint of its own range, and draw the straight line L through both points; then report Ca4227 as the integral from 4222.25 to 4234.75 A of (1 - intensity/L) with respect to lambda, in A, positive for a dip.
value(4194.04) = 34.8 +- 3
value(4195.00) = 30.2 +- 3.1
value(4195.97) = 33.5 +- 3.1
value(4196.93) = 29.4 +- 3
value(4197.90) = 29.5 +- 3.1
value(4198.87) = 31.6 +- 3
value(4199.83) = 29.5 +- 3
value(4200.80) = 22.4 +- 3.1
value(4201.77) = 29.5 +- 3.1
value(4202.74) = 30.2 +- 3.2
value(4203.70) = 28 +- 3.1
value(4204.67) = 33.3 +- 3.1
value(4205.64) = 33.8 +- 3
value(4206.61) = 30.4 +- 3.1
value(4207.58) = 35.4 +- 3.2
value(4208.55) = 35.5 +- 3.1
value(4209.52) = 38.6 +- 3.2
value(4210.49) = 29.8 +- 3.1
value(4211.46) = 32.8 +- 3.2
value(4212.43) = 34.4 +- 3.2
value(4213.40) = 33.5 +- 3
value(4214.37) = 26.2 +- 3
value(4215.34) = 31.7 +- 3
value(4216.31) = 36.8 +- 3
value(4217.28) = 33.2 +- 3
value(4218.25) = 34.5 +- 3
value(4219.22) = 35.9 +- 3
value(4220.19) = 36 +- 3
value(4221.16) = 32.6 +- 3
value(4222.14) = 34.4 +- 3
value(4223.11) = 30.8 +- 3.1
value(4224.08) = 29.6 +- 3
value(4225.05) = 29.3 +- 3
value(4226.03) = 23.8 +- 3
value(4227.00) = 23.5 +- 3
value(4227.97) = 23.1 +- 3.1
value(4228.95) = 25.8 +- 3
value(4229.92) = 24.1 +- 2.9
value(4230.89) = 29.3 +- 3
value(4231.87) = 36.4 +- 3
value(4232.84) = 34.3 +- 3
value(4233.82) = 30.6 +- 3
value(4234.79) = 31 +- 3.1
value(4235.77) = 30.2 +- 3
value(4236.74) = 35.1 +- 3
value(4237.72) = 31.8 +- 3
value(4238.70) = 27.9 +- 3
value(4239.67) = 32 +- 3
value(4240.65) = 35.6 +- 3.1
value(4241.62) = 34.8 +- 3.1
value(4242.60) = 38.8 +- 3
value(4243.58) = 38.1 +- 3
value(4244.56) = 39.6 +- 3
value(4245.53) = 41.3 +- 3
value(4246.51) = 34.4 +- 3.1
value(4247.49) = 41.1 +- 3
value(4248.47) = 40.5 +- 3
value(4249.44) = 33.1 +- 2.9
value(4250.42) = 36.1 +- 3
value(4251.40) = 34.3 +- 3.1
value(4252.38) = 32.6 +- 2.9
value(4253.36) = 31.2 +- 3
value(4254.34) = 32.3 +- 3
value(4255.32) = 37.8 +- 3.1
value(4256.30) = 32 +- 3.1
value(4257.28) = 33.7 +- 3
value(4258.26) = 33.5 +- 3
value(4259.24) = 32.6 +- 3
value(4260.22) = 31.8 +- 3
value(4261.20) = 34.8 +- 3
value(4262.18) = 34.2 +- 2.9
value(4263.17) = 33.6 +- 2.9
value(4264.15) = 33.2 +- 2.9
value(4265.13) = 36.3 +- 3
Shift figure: 2.3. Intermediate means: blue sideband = 33.3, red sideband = 37.7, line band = 28.7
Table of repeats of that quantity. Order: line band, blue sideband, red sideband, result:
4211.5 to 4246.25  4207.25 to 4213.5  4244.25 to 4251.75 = 3.61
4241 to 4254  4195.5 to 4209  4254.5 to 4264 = -1.35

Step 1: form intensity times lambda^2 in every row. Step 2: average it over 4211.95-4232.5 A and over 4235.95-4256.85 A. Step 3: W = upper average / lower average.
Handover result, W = 1.16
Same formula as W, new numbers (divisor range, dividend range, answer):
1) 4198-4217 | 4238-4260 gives 1.13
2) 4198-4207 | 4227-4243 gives 1.06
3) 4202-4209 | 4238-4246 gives 1.13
